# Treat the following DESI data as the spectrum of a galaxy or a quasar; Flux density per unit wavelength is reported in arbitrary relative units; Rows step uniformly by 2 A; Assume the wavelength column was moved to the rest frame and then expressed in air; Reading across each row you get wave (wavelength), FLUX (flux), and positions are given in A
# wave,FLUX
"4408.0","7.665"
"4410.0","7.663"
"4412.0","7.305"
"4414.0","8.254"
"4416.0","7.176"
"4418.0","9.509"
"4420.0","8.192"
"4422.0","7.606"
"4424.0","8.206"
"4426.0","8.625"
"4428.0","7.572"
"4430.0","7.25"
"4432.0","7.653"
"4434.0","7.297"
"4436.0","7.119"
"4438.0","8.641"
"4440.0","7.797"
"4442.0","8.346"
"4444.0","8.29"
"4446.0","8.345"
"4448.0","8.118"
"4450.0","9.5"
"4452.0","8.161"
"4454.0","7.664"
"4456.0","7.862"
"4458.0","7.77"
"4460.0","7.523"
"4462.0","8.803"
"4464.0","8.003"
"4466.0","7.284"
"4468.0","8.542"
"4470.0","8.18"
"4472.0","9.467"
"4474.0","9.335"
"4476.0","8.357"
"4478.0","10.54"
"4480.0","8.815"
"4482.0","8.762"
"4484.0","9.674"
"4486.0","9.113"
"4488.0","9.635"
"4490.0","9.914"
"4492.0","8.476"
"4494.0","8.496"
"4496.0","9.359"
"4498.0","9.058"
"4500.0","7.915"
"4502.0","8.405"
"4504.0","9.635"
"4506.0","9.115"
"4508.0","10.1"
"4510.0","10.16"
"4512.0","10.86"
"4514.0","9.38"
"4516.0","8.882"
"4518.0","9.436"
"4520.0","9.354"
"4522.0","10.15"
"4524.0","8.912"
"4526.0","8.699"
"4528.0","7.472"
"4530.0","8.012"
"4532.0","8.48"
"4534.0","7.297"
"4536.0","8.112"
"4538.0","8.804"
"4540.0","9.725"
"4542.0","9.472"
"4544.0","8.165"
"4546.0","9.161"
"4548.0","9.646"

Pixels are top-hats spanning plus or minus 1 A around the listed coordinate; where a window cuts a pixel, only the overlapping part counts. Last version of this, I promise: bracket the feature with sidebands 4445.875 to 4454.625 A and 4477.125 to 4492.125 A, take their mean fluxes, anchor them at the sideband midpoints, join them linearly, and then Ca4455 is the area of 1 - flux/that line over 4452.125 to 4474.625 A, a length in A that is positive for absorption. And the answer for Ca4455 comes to 1.5 A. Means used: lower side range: 8.39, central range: 8.2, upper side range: 9.41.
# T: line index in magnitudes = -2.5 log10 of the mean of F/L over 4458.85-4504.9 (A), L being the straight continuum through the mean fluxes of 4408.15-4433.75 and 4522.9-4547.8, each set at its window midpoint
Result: -0.07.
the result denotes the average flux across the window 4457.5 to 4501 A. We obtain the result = 8.79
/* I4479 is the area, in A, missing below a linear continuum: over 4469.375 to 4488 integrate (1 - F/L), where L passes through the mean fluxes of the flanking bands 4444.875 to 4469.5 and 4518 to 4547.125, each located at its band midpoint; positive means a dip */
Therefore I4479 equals -2.0 A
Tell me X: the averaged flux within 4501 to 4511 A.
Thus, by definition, 9.48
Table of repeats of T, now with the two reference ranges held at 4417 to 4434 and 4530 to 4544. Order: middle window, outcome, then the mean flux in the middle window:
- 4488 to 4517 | -0.11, 9.28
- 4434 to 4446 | 0.01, 8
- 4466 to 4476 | -0.05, 8.67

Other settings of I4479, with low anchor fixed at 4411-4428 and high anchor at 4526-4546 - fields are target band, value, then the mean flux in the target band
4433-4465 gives 0.37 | 8.08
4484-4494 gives -1.14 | 9.24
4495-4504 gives -0.50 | 8.79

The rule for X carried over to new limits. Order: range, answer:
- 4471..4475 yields 9.4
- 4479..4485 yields 9.08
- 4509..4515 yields 10.1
